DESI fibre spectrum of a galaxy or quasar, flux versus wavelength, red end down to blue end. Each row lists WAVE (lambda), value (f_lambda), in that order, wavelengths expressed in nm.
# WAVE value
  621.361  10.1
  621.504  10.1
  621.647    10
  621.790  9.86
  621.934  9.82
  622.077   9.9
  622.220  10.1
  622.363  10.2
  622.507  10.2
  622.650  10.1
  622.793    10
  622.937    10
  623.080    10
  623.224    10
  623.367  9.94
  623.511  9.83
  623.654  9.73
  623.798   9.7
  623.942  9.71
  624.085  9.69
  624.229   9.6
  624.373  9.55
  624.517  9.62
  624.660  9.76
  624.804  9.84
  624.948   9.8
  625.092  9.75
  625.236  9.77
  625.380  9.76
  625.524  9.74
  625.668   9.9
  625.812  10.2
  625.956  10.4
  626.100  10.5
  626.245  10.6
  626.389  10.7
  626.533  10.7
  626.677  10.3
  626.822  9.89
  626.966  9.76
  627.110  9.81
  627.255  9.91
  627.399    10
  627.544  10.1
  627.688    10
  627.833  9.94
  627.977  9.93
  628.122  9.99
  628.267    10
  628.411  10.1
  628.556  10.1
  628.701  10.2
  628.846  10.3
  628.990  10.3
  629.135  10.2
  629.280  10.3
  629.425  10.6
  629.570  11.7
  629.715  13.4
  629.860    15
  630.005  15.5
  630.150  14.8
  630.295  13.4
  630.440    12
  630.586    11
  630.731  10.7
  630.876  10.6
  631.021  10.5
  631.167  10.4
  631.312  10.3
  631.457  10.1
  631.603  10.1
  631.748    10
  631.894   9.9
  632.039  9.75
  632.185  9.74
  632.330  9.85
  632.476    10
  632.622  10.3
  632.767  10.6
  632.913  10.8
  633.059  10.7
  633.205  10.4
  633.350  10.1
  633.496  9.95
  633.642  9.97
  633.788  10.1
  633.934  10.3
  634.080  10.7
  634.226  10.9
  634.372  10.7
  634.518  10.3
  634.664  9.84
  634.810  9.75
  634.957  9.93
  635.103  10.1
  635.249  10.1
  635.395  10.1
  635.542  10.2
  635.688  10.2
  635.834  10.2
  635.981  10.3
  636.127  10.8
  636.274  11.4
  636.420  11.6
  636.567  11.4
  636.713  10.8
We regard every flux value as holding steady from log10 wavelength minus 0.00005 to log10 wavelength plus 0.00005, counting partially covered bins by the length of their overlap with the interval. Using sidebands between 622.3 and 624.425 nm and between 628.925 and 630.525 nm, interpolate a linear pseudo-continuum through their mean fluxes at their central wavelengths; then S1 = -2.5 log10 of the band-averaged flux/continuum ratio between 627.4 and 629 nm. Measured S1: 0.18 mag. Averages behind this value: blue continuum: 9.88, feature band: 10.1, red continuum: 12.5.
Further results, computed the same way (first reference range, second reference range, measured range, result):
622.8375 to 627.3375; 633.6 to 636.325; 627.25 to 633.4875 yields -0.07 mag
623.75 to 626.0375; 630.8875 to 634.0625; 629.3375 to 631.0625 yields -0.23 mag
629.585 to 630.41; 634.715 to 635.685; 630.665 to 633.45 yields 0.21 mag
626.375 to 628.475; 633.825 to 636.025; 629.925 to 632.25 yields -0.11 mag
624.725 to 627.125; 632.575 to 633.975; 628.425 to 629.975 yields -0.11 mag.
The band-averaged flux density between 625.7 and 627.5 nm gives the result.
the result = 10.2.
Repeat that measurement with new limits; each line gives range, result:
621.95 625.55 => 9.85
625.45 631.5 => 10.8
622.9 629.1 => 9.99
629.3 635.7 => 10.8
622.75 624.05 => 9.87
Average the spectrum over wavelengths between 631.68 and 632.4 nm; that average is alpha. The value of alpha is 9.85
